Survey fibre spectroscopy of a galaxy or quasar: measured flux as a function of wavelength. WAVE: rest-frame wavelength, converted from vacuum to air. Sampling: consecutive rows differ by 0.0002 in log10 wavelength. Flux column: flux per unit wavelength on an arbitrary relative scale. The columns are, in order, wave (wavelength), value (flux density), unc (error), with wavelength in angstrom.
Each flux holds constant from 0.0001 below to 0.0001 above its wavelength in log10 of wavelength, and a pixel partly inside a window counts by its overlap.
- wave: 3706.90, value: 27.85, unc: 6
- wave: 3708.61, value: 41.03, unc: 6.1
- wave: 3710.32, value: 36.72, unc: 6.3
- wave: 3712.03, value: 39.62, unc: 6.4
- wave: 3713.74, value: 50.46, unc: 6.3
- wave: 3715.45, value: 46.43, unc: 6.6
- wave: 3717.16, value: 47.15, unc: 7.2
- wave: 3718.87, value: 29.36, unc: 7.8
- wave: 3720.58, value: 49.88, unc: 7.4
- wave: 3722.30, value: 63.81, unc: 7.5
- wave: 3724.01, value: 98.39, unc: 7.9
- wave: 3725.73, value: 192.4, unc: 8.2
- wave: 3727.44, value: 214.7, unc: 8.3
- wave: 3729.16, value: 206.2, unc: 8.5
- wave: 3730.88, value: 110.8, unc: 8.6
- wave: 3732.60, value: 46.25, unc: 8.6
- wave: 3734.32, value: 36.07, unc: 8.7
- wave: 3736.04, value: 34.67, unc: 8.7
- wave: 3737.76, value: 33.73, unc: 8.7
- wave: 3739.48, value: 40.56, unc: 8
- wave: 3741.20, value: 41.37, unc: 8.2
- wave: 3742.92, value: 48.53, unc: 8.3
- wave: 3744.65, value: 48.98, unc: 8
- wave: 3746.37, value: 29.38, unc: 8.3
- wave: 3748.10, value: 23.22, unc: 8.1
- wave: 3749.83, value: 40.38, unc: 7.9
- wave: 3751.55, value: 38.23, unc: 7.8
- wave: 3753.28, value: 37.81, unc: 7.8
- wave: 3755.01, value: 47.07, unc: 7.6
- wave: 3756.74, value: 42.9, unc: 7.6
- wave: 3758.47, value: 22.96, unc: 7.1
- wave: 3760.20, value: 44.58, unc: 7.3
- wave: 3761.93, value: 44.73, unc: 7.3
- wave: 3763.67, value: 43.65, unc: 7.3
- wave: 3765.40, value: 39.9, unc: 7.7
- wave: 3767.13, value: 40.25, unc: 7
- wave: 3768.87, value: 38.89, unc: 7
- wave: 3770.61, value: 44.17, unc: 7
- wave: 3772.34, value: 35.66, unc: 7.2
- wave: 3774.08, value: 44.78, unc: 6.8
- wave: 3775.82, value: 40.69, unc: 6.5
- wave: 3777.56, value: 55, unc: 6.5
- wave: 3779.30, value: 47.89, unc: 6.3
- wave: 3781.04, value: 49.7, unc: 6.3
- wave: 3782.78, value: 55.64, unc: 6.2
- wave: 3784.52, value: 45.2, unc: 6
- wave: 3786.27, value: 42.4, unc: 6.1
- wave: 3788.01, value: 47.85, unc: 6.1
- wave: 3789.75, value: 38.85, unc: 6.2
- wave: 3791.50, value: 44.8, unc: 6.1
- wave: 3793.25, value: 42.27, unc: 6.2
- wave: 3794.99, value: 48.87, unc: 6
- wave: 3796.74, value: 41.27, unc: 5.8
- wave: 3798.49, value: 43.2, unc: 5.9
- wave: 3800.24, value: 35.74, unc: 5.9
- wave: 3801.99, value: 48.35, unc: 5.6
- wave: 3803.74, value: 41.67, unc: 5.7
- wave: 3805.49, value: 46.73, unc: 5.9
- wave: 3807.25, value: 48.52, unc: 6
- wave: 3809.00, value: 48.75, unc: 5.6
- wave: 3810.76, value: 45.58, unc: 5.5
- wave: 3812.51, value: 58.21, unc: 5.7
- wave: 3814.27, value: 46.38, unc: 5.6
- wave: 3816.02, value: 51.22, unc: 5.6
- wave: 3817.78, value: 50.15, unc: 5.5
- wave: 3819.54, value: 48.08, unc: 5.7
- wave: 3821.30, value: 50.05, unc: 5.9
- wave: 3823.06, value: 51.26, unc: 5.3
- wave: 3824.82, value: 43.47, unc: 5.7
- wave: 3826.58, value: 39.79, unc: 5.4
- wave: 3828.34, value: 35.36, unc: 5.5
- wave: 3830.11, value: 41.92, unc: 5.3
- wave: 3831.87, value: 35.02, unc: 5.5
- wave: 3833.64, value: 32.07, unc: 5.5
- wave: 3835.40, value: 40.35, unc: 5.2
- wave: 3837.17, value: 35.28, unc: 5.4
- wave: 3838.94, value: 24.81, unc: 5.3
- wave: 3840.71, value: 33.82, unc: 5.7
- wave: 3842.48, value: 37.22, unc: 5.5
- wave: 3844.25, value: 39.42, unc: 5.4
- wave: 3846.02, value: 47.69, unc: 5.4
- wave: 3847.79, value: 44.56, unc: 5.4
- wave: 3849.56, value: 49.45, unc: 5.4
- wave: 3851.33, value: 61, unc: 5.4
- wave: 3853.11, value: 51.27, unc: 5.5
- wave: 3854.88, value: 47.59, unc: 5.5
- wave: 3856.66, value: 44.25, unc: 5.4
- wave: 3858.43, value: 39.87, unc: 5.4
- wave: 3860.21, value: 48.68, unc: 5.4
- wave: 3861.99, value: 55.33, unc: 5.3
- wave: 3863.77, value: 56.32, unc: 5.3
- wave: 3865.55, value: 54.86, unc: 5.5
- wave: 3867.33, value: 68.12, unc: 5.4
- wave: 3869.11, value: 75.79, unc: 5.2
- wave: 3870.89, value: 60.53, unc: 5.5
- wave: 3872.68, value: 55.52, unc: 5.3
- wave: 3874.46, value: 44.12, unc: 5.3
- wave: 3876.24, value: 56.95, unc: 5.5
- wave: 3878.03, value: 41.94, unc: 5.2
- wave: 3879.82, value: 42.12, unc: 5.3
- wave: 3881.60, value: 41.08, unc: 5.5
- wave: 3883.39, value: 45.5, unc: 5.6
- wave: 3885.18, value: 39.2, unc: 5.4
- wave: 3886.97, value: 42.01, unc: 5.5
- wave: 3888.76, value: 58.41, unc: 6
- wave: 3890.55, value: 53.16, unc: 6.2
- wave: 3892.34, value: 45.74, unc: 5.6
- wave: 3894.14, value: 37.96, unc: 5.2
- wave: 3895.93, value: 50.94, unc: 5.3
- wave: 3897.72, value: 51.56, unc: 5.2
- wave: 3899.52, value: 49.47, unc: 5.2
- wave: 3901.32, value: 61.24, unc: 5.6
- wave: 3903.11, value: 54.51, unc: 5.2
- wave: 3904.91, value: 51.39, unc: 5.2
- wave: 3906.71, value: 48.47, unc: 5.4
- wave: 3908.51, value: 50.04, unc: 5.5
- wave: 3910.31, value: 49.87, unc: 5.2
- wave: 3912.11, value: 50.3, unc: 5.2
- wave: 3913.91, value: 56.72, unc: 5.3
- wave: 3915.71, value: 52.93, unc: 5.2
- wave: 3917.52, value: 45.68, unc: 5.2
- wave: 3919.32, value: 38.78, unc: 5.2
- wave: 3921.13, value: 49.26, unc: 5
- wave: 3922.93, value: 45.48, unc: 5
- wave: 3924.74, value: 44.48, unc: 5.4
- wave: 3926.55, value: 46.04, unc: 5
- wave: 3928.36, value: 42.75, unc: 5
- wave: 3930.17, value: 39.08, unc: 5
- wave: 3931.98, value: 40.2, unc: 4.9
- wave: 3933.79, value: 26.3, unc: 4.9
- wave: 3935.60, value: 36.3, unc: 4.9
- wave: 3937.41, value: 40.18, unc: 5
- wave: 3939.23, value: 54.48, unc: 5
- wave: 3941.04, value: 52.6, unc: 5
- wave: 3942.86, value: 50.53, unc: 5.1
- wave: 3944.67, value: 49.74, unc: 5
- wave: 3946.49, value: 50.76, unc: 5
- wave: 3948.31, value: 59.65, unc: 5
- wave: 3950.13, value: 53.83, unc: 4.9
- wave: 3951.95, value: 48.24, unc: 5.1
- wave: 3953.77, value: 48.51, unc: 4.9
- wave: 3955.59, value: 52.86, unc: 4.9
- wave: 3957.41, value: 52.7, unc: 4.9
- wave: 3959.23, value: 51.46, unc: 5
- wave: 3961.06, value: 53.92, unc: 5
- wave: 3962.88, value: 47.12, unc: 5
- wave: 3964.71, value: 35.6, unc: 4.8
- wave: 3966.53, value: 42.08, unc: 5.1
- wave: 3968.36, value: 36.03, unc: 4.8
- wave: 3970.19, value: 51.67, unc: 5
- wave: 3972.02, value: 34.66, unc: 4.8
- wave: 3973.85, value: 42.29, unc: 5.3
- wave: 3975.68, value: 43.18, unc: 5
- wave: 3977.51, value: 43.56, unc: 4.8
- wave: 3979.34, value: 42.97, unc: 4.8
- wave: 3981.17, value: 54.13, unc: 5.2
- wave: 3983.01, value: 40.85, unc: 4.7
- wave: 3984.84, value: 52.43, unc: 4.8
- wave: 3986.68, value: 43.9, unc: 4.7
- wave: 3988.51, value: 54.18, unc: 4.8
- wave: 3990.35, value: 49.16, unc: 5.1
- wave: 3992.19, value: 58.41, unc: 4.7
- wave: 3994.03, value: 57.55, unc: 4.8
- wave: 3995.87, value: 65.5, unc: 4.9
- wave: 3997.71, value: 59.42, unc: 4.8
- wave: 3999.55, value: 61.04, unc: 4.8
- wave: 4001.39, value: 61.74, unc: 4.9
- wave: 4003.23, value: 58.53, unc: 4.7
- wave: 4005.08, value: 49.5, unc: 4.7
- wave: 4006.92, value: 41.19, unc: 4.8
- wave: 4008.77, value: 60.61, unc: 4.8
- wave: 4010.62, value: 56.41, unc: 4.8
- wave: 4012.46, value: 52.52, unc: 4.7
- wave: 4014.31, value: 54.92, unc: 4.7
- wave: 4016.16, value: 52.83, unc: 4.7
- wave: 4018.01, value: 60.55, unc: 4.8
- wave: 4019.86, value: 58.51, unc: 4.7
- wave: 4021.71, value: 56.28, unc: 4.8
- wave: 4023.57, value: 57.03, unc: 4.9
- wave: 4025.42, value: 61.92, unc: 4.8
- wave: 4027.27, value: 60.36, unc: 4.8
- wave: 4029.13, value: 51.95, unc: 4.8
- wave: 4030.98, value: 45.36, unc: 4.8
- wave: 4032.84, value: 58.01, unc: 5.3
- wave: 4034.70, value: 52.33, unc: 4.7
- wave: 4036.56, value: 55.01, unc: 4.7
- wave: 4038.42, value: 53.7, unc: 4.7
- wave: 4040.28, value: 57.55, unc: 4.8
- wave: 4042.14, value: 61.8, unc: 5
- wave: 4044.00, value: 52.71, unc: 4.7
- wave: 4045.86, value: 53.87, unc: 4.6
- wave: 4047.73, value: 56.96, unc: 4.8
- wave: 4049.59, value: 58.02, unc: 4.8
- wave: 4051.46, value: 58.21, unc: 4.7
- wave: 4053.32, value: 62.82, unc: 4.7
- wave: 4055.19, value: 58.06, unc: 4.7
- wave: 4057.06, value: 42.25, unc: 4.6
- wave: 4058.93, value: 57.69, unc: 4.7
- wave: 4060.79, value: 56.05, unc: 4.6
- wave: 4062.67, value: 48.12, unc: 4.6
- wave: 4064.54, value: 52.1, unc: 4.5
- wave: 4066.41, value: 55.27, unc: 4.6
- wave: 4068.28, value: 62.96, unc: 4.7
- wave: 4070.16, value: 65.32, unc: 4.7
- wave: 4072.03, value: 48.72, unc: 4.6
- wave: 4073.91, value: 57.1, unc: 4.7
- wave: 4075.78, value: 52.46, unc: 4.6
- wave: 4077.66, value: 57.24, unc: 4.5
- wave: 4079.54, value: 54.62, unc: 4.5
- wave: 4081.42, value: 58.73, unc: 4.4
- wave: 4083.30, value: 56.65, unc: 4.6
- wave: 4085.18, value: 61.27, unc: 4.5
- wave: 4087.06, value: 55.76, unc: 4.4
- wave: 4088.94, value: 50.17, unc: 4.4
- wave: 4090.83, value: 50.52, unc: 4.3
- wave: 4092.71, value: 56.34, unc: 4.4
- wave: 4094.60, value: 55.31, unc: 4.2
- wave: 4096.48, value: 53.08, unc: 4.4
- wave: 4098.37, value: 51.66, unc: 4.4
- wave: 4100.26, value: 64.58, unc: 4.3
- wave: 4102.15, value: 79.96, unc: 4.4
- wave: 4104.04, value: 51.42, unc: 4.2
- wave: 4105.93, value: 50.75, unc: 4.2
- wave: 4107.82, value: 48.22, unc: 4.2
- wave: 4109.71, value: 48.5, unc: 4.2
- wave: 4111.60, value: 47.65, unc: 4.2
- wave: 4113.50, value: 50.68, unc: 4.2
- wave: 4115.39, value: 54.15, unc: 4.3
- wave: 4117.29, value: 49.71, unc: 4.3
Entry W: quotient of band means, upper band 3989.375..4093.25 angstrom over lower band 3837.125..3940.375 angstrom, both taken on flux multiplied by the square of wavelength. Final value 1.3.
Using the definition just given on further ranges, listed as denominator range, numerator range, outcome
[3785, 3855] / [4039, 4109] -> 1.45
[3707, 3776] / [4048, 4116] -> 1.18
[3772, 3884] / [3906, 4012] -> 1.12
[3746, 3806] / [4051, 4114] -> 1.53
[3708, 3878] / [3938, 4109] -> 1.19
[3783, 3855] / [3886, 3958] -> 1.16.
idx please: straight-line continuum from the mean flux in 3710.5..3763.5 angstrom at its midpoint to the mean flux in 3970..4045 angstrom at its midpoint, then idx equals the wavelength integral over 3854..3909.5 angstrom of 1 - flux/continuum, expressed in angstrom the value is 6.06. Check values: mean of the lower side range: 61.1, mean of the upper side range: 53.4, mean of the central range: 50.7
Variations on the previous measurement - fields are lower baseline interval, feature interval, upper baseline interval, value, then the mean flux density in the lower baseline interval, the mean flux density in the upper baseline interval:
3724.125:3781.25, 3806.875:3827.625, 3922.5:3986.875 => 2.3 angstrom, 58.3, 45.9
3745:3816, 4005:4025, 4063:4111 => -0.8 angstrom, 43.2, 55.8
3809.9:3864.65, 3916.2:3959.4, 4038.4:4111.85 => 2.4 angstrom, 44.7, 55.7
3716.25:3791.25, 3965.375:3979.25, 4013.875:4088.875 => 3.5 angstrom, 56.2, 56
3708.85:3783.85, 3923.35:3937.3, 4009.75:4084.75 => 4.1 angstrom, 56.1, 55.9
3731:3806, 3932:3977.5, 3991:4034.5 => 5.9 angstrom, 42.6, 56.4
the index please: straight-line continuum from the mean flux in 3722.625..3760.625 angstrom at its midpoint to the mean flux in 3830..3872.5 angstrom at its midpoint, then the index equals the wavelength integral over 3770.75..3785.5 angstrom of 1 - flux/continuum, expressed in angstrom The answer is 3.4 angstrom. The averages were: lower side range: 67.3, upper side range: 47.1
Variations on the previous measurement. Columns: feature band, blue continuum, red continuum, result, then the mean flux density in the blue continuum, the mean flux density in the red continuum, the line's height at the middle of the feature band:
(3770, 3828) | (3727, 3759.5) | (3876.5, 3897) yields 7.8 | 58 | 45.7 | 53.2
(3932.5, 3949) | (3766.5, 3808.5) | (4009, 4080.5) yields 1.6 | 44.6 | 55.8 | 51.2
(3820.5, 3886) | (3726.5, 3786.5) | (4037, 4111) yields 9.4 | 53.3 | 55.8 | 54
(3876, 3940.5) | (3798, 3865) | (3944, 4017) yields 1.6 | 44.8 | 50.7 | 47.8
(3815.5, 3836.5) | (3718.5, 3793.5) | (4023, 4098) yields 4.9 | 56.2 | 55.5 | 56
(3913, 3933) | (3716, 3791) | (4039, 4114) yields 3.7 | 56.2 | 55.5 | 55.9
